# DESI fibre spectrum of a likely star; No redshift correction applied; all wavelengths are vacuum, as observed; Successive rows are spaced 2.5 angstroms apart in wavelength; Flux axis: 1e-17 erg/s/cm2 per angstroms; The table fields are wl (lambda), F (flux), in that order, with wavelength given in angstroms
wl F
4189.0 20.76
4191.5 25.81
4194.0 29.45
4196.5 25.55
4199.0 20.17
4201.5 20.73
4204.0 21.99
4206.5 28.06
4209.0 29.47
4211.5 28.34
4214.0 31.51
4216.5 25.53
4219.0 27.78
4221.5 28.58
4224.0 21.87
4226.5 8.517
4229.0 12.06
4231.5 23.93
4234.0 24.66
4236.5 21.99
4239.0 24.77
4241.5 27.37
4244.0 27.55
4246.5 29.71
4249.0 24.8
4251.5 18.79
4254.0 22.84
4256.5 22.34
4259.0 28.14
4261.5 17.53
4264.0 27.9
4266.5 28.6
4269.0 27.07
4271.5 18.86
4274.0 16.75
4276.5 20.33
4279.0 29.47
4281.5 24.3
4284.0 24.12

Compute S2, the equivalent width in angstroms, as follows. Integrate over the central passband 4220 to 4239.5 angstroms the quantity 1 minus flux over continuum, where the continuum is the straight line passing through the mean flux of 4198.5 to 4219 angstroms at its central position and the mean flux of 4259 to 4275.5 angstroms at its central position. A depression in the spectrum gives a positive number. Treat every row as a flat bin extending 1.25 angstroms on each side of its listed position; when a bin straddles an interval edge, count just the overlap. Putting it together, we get 3.3 angstroms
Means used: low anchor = 26.1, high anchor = 23.2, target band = 20.7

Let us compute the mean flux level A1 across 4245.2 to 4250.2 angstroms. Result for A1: 27.3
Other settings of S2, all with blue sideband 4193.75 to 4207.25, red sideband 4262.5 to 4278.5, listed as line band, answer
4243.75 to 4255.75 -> -0.4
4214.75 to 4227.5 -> 0.3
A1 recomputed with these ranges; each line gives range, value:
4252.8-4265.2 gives 23.7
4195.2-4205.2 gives 22.1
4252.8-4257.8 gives 22.6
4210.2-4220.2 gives 28.3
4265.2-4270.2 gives 27.8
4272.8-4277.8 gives 18.7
